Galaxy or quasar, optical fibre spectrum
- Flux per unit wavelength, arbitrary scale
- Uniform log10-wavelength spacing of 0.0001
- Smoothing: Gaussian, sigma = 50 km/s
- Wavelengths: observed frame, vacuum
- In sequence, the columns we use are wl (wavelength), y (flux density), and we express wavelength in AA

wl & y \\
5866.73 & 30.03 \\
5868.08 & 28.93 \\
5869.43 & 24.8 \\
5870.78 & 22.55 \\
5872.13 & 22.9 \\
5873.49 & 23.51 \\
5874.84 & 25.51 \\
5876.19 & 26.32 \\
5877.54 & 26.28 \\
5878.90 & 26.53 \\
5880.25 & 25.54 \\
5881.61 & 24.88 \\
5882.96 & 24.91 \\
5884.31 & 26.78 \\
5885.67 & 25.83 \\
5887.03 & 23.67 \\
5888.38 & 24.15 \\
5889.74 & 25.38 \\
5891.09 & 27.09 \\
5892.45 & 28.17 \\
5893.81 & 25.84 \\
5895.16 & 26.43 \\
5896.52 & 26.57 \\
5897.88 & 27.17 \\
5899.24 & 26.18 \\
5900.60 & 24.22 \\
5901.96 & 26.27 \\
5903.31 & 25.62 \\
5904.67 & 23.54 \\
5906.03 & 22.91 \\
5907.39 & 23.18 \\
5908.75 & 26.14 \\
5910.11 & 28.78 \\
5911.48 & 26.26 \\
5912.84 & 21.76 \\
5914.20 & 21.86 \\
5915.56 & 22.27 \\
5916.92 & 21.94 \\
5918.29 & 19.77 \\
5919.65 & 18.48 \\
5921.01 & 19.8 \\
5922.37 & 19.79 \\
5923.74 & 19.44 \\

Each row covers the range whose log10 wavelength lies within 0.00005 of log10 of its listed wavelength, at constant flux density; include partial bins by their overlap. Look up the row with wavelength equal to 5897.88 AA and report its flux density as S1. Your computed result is 27.17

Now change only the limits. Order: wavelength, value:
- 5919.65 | 18.48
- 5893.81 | 25.84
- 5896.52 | 26.57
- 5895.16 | 26.43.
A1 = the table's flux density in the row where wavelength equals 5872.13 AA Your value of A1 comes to 22.9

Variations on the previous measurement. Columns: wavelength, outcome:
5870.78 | 22.55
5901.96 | 26.27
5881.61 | 24.88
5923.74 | 19.44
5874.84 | 25.51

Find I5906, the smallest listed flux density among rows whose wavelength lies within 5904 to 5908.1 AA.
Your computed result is 22.91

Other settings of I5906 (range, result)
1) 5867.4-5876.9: 22.55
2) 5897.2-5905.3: 23.54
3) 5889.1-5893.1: 25.38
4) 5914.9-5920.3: 18.48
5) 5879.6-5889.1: 23.67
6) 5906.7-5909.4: 23.18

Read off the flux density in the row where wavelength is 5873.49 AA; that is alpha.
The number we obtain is 23.51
